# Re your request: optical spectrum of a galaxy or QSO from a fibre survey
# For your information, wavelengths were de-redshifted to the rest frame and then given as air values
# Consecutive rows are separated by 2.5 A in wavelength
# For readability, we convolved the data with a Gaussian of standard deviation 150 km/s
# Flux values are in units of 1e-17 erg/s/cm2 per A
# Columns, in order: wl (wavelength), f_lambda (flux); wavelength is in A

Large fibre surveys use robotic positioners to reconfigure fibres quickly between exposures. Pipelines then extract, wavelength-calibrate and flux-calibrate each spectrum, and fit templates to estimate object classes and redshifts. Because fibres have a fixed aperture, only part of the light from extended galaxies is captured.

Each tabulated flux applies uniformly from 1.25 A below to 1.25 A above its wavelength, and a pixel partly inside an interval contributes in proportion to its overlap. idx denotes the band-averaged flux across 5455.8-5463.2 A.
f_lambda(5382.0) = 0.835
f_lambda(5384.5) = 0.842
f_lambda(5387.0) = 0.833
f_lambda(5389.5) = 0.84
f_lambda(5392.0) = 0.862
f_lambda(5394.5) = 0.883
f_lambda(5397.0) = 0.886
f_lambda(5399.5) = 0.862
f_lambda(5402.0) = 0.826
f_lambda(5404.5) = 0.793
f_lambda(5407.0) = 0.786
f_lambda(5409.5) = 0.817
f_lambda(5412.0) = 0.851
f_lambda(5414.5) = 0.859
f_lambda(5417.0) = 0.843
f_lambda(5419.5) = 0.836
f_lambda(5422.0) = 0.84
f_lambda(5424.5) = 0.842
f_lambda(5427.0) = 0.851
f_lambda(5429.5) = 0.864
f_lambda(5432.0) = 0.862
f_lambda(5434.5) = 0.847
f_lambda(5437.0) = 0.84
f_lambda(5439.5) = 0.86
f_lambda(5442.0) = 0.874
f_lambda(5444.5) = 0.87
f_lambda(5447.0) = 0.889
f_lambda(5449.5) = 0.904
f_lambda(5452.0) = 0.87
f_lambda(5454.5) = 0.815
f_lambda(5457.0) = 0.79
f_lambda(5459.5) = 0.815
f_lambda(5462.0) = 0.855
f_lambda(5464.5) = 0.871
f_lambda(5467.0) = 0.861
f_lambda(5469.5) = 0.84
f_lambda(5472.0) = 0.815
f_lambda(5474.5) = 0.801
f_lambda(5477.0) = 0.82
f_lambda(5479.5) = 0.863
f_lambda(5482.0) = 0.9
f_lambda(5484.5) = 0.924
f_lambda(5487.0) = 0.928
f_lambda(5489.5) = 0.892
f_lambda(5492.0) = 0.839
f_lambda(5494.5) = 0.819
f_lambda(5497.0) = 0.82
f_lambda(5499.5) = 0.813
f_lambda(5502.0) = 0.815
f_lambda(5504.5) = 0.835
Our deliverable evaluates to 0.82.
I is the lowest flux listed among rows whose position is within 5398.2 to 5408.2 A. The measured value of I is 0.786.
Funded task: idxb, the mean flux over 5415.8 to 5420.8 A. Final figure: 0.839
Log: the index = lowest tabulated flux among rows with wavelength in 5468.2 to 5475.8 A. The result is 0.801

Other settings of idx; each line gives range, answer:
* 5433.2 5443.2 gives 0.855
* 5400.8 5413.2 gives 0.814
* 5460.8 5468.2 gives 0.862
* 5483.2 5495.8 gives 0.88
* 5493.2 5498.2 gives 0.82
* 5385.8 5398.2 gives 0.861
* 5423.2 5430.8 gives 0.852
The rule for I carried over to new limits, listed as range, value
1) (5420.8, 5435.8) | 0.84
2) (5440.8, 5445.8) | 0.87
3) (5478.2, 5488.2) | 0.863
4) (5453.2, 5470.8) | 0.79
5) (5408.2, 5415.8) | 0.817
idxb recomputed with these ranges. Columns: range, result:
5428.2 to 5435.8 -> 0.858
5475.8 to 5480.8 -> 0.842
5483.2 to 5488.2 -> 0.926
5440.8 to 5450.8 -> 0.884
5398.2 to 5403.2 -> 0.845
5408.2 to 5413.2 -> 0.833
